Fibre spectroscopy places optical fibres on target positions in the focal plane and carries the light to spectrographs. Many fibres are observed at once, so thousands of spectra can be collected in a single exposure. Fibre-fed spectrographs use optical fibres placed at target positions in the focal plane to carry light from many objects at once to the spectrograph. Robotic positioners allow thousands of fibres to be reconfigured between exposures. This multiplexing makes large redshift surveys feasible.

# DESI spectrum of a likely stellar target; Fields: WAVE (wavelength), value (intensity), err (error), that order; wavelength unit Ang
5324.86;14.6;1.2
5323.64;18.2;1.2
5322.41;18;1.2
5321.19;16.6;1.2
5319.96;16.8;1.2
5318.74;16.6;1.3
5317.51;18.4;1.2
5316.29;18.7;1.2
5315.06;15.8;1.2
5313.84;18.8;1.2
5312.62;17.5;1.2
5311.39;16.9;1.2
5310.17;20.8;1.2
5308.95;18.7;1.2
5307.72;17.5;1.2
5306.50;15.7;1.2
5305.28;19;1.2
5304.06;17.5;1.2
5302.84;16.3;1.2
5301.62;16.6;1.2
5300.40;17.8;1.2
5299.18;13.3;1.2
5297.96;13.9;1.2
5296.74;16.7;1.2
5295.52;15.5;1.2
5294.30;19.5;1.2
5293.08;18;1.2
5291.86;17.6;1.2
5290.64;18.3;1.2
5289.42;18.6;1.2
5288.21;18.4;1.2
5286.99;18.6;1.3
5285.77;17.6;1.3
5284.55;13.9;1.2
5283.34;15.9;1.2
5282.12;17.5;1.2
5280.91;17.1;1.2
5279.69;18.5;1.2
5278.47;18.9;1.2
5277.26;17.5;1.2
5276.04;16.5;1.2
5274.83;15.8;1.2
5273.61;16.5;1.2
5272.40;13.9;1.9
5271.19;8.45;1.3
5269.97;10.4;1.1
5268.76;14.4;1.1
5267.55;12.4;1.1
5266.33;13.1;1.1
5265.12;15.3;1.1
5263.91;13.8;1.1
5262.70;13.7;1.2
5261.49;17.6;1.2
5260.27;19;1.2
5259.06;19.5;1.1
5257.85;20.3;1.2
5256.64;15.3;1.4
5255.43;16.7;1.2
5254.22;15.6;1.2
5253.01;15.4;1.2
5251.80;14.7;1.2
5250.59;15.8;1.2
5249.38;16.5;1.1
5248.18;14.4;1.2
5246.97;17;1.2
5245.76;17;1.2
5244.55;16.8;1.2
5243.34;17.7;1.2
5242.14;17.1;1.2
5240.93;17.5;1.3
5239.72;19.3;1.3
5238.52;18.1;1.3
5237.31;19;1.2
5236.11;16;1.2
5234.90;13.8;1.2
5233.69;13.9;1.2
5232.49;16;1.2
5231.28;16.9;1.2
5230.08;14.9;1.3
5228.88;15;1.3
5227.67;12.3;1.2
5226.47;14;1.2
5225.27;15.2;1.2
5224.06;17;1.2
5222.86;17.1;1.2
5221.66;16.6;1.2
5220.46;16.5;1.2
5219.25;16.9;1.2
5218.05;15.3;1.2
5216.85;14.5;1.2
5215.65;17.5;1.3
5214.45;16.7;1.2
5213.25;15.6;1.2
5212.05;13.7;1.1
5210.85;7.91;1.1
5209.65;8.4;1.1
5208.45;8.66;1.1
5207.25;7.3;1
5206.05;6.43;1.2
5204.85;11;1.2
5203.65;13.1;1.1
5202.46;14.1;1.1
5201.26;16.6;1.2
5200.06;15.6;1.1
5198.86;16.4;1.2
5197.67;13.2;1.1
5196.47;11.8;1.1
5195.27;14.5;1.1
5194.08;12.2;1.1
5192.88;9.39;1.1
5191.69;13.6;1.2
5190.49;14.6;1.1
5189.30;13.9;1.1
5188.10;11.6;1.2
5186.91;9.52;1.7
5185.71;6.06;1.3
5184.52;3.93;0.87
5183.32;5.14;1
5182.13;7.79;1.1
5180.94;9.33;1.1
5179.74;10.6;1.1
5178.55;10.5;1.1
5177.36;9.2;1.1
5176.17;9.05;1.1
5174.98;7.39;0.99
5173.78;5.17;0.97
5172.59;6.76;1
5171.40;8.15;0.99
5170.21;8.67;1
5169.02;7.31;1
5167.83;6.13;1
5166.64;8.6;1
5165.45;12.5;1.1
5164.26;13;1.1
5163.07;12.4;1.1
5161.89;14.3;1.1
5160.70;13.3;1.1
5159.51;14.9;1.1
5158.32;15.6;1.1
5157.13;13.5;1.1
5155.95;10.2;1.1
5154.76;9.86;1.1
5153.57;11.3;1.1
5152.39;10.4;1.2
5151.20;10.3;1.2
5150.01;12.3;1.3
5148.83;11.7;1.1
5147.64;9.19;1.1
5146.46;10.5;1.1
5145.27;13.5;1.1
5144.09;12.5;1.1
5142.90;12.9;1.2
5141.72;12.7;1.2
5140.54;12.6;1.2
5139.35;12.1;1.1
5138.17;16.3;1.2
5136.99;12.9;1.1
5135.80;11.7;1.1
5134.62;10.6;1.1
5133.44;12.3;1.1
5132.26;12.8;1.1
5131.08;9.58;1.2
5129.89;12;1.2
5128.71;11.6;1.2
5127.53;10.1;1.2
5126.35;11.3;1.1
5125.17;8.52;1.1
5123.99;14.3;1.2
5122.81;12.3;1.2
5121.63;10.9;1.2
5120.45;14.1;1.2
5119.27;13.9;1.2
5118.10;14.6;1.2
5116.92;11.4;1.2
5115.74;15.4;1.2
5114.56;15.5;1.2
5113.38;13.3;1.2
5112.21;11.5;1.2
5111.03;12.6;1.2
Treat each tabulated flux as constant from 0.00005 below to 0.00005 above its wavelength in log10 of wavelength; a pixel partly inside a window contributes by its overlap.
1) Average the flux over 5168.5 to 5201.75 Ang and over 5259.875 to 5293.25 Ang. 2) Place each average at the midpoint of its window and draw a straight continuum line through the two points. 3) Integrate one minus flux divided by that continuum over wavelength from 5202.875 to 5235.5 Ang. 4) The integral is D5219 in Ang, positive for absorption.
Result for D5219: -3.6 Ang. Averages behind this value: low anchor 10.3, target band 13.8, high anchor 15.9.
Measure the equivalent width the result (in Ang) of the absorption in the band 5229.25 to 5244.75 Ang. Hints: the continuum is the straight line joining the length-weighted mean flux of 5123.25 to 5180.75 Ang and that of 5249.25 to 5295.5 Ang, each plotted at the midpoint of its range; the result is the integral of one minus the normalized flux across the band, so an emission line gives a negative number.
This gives -2.1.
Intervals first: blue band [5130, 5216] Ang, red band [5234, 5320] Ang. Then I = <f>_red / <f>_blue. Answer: 1.48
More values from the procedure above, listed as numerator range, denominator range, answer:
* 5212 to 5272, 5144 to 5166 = 1.30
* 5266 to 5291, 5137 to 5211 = 1.44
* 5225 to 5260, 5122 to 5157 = 1.40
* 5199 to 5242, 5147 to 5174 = 1.36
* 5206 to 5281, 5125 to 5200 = 1.39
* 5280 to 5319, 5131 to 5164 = 1.41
